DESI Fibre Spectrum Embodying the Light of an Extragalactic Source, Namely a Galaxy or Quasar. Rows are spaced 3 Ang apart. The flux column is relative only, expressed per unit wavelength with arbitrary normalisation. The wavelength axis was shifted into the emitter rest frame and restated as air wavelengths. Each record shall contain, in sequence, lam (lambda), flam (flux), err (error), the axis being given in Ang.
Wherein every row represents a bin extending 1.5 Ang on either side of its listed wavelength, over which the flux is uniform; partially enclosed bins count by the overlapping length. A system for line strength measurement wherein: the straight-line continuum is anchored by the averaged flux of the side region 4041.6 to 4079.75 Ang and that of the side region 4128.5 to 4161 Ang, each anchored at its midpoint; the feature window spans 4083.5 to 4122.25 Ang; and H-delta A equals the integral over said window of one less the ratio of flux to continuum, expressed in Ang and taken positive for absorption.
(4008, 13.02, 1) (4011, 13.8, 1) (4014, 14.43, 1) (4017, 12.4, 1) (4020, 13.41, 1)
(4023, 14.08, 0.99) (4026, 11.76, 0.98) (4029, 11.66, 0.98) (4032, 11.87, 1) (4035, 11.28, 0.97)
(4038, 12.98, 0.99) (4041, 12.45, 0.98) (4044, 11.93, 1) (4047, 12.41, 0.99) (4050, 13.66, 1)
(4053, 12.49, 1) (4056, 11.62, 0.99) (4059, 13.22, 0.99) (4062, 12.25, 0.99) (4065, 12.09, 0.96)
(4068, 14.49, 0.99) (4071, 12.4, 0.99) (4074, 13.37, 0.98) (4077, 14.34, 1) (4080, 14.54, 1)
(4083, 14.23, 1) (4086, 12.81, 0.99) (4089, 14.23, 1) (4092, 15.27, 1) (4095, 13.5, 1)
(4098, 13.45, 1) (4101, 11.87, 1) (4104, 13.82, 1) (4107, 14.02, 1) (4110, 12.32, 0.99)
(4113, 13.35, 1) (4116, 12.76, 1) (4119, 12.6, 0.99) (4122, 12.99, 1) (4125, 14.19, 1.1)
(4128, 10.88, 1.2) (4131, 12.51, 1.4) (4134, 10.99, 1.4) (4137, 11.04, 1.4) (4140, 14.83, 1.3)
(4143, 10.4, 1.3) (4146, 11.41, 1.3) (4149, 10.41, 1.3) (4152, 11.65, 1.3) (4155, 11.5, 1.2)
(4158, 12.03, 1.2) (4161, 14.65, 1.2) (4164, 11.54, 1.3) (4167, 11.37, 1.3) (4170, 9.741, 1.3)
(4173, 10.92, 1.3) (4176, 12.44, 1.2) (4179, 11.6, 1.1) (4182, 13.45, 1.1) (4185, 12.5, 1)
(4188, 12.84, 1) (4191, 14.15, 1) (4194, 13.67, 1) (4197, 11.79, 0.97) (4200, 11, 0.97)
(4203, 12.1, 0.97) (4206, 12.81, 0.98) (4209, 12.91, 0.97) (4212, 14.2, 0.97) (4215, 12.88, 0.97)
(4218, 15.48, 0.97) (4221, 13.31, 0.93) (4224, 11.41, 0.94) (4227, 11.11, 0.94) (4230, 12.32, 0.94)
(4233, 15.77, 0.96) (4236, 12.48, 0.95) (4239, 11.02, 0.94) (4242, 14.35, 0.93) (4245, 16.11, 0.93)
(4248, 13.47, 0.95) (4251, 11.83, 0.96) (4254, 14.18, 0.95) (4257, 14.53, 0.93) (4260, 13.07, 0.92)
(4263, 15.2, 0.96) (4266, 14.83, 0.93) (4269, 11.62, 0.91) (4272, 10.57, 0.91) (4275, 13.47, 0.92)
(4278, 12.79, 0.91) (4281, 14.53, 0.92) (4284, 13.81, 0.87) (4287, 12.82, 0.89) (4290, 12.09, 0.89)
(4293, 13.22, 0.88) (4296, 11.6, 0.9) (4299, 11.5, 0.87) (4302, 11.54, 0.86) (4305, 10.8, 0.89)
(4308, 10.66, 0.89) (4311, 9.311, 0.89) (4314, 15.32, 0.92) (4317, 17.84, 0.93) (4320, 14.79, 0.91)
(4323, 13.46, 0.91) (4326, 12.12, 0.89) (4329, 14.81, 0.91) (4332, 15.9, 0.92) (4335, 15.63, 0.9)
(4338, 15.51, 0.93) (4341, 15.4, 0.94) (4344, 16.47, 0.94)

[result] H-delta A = -3.1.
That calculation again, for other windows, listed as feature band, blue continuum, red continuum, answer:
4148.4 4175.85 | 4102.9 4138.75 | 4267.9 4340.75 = 2.45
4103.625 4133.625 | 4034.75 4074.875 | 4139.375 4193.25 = -1.28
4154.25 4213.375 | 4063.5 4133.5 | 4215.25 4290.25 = 4.09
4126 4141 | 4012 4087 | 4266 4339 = 1.11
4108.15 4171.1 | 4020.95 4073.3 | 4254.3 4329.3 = 3.17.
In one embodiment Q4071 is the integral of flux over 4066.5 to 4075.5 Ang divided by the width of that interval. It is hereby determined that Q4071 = 13.4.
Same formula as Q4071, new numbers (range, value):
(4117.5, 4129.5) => 12.7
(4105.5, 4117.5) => 13.1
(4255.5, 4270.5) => 13.8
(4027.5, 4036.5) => 11.6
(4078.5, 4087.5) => 13.9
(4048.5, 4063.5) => 12.6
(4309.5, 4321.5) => 14.3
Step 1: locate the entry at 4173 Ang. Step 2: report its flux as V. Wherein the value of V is 10.92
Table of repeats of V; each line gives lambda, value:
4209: 12.91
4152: 11.65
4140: 14.83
